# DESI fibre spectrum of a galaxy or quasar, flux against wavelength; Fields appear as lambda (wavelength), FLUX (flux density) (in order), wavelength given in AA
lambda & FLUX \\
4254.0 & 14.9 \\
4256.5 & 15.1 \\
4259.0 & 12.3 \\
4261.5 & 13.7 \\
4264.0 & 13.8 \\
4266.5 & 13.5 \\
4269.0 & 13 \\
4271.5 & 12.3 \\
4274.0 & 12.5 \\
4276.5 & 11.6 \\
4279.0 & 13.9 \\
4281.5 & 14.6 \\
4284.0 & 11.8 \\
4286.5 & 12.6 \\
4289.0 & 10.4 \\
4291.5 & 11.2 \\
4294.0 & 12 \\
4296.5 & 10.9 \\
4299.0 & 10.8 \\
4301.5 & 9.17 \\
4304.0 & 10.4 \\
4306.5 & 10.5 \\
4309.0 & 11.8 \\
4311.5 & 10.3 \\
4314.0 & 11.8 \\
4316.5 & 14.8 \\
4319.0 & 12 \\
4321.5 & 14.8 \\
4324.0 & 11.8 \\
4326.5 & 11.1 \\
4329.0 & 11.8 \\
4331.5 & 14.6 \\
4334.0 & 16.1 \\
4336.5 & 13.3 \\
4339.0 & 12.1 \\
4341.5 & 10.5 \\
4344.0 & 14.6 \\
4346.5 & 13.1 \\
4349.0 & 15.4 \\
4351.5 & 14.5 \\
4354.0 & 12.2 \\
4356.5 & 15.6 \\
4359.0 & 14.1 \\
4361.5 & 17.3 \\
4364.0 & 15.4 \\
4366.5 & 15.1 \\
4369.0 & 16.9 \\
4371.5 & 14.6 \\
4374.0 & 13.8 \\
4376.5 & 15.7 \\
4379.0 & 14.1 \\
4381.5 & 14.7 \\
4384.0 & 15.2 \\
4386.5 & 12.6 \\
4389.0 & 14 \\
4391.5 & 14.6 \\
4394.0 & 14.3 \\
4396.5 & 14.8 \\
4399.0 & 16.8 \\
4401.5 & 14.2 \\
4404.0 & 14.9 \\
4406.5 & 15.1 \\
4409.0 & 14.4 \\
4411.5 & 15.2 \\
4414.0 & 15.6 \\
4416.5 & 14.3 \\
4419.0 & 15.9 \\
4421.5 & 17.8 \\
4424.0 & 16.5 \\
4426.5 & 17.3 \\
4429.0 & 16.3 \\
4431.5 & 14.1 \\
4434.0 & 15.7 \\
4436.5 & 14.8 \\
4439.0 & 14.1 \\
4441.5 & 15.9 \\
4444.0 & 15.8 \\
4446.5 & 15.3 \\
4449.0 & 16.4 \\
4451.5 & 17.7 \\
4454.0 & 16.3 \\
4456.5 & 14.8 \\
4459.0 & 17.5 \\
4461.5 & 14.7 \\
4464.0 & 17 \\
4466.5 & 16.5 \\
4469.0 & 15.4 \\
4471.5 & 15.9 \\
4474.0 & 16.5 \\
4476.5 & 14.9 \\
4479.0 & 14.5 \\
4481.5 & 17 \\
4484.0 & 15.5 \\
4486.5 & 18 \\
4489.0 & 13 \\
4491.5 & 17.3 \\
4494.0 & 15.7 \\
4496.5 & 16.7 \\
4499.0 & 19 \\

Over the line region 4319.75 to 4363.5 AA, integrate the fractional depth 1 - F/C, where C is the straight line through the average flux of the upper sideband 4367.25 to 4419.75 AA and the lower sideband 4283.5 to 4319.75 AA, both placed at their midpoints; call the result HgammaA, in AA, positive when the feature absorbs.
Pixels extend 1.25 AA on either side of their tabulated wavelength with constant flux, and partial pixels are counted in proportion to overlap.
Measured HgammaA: -2.8 AA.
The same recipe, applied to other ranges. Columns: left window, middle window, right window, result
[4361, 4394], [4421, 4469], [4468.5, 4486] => -1.6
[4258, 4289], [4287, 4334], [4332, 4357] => 5.3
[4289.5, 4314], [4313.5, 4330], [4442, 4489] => -1.7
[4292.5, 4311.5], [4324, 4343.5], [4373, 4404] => -1.0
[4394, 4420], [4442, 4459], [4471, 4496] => -0.7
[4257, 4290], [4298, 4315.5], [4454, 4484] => 3.4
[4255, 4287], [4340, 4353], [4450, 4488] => 0.7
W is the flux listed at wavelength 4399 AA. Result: 16.8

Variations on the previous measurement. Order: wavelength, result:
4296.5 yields 10.9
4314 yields 11.8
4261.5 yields 13.7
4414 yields 15.6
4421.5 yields 17.8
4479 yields 14.5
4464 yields 17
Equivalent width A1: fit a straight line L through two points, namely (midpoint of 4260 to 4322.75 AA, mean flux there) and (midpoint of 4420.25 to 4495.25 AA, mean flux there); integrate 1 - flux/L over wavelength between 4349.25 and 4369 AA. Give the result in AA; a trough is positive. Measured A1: -1.9 AA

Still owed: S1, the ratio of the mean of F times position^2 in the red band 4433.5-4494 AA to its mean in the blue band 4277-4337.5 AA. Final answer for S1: 1.4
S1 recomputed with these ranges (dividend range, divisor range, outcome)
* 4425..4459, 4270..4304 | 1.44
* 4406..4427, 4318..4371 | 1.17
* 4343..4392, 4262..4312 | 1.28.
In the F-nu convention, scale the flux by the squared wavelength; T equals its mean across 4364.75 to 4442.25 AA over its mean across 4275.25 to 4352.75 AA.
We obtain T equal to 1.27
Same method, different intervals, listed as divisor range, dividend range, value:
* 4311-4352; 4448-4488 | 1.31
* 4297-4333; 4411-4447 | 1.39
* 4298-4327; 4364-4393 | 1.30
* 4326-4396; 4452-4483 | 1.18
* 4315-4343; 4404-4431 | 1.26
